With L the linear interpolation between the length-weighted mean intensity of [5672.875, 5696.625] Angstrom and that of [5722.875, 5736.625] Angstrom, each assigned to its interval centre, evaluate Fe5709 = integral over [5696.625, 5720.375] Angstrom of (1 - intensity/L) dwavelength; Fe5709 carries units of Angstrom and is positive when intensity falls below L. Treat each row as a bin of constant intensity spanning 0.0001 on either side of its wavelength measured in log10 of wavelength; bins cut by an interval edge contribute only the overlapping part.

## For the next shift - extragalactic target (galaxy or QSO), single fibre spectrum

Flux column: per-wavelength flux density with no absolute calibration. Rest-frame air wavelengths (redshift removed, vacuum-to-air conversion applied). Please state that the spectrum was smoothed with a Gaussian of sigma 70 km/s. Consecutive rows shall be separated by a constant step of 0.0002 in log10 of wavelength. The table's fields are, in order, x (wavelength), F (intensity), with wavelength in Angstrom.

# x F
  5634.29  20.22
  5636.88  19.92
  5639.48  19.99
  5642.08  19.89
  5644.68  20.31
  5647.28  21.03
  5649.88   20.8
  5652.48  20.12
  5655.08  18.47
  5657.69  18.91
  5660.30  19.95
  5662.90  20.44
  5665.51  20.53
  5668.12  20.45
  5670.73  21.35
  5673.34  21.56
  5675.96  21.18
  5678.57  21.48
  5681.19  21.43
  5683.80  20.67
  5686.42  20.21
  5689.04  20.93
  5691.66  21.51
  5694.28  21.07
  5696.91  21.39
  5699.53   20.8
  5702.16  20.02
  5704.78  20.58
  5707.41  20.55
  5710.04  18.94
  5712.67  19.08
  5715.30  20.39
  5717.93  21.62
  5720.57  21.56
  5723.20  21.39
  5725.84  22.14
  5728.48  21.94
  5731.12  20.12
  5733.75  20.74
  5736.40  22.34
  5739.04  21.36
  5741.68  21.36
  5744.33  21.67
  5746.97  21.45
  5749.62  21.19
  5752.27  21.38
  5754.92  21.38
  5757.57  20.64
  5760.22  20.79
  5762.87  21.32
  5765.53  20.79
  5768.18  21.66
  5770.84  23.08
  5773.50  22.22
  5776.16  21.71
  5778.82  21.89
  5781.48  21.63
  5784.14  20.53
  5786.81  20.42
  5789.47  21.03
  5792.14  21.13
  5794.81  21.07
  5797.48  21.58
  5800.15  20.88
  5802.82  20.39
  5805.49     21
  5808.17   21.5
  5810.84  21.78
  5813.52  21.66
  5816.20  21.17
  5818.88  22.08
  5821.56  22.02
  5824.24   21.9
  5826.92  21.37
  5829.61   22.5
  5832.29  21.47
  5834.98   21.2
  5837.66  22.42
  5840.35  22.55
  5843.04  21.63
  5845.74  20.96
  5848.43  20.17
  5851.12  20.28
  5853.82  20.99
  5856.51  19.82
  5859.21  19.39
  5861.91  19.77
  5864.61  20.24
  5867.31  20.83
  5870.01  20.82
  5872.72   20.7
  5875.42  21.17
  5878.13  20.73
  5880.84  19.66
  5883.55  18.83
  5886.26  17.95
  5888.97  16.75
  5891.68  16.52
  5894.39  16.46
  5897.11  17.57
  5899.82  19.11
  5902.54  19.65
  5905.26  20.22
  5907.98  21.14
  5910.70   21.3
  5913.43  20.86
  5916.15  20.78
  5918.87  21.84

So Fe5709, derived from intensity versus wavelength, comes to 1.0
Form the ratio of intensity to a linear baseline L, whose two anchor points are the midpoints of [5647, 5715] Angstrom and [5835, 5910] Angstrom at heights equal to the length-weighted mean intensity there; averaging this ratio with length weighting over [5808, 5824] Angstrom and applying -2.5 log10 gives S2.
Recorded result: -0.09 mag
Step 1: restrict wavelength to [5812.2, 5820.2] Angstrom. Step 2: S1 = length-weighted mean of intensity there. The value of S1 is 21.6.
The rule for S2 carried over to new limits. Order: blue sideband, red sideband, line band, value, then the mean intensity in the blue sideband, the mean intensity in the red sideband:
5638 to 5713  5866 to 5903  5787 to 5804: -0.07 mag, 20.5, 19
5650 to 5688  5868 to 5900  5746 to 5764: -0.07 mag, 20.5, 18.9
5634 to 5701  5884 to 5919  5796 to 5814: -0.08 mag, 20.6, 19.1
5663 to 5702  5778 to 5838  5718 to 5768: -0.01 mag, 21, 21.4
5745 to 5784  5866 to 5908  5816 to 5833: -0.08 mag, 21.5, 19.2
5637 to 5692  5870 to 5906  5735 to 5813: -0.09 mag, 20.5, 18.9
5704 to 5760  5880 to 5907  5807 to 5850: -0.12 mag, 21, 18.3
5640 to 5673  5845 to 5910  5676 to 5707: -0.04 mag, 20.2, 19.6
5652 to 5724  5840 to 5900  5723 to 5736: -0.05 mag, 20.6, 19.7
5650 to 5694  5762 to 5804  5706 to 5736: 0.01 mag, 20.6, 21.3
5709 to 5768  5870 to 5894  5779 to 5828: -0.06 mag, 21.1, 19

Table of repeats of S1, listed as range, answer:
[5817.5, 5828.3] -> 21.8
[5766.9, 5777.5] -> 22.2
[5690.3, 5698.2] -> 21.3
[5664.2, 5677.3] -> 21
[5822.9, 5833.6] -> 21.8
